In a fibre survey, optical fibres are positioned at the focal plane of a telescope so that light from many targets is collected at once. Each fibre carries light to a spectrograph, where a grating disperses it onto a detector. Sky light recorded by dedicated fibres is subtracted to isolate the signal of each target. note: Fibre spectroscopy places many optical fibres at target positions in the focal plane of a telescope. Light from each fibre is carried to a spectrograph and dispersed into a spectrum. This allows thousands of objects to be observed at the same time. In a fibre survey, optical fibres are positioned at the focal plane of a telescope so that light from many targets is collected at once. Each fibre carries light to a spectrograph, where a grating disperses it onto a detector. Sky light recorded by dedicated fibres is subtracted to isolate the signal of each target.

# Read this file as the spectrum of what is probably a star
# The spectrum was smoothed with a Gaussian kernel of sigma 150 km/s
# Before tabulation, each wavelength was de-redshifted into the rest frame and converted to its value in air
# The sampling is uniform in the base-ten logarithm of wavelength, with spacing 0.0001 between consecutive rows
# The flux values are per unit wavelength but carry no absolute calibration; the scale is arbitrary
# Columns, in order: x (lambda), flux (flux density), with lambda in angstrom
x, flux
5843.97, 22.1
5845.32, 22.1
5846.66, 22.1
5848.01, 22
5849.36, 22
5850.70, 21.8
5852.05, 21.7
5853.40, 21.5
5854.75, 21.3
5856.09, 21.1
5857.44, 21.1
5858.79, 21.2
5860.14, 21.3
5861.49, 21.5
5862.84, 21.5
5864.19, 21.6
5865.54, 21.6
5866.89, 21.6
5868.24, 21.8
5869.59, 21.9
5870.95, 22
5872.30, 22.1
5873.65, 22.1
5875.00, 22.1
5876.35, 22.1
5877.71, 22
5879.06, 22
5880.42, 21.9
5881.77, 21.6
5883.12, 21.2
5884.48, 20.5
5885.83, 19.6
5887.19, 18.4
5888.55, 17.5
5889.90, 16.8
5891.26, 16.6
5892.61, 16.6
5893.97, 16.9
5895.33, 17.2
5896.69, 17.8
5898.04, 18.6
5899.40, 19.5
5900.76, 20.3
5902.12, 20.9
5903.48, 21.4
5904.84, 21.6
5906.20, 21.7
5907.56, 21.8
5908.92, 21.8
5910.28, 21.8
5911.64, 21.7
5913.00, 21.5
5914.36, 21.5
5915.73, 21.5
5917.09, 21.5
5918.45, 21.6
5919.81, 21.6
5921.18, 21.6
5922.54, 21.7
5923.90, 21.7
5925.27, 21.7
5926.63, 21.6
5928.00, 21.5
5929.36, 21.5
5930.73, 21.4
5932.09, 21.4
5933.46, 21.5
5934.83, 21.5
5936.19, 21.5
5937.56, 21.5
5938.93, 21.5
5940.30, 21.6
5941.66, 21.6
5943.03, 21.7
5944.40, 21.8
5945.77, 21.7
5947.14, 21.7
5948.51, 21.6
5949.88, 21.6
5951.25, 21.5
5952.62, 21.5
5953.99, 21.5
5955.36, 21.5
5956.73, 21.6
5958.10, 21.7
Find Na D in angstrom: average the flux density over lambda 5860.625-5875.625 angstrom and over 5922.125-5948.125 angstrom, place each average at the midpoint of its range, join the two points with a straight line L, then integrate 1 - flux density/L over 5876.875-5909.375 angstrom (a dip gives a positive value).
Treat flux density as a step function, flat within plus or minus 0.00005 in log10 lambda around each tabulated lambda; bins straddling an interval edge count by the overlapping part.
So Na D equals 2.93 angstrom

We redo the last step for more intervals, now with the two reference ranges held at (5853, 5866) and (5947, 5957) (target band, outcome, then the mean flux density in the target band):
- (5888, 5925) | 2.18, 20.2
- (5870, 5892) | 0.90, 20.5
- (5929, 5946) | -0.02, 21.5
